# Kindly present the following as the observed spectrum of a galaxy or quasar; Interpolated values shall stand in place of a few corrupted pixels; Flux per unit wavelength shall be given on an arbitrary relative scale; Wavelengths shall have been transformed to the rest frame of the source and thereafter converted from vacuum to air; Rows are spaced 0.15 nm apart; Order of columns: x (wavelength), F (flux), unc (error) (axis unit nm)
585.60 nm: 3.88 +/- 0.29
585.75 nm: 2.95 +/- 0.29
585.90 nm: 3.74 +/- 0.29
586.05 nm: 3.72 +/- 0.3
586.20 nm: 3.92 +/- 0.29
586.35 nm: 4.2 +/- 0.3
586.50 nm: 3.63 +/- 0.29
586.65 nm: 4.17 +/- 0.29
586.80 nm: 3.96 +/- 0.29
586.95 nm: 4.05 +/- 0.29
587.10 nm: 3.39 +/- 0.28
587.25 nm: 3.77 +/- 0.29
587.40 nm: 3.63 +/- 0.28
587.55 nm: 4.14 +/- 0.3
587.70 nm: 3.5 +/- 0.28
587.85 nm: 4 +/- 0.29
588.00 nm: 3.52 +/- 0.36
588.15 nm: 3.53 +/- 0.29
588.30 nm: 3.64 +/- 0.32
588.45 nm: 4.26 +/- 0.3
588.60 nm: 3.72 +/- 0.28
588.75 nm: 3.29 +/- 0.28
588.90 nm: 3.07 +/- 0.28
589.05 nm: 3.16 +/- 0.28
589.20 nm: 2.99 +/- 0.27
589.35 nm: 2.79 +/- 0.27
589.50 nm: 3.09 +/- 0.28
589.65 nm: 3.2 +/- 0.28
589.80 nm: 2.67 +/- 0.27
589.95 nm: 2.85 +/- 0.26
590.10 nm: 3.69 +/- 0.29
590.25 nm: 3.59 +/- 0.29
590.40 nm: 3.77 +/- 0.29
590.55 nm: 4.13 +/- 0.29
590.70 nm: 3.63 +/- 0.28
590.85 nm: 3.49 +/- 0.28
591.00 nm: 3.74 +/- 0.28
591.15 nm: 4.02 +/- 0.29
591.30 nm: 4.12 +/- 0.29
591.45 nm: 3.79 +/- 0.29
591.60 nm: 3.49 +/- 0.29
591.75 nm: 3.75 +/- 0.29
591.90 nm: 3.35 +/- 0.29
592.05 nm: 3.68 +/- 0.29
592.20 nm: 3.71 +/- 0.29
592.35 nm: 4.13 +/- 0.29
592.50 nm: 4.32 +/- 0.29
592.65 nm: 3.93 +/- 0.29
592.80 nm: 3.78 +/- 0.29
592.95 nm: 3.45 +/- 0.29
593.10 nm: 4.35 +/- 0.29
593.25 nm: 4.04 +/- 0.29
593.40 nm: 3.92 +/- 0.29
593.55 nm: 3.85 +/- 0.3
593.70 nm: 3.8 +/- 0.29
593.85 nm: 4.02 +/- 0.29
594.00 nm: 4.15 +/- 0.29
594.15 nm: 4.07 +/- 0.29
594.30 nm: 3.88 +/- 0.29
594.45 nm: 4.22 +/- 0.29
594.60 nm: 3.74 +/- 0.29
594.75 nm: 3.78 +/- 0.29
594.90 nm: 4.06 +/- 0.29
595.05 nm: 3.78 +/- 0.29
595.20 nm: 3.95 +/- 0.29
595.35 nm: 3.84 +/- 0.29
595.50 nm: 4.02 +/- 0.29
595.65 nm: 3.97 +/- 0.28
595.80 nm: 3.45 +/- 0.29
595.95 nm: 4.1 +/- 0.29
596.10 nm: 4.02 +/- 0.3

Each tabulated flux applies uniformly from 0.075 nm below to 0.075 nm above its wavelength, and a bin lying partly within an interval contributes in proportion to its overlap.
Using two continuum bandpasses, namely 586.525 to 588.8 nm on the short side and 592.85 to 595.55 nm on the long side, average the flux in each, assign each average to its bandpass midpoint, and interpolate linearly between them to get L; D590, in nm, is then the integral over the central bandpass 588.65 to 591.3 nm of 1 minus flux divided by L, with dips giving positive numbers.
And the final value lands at 0.31 nm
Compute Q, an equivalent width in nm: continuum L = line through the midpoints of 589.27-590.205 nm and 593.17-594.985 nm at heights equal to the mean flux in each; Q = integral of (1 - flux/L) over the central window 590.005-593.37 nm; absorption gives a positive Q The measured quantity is -0.34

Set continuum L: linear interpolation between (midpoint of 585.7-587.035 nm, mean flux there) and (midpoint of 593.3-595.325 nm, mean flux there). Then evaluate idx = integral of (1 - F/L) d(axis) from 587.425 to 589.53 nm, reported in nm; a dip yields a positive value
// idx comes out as 0.20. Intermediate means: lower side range 3.83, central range 3.49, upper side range 3.94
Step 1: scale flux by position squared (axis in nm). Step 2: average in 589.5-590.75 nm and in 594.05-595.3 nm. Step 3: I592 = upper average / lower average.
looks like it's 1.2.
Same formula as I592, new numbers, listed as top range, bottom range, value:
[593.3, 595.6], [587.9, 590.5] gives 1.19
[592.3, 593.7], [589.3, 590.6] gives 1.21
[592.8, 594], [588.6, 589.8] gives 1.28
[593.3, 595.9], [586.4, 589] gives 1.08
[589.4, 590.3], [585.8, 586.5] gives 0.83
